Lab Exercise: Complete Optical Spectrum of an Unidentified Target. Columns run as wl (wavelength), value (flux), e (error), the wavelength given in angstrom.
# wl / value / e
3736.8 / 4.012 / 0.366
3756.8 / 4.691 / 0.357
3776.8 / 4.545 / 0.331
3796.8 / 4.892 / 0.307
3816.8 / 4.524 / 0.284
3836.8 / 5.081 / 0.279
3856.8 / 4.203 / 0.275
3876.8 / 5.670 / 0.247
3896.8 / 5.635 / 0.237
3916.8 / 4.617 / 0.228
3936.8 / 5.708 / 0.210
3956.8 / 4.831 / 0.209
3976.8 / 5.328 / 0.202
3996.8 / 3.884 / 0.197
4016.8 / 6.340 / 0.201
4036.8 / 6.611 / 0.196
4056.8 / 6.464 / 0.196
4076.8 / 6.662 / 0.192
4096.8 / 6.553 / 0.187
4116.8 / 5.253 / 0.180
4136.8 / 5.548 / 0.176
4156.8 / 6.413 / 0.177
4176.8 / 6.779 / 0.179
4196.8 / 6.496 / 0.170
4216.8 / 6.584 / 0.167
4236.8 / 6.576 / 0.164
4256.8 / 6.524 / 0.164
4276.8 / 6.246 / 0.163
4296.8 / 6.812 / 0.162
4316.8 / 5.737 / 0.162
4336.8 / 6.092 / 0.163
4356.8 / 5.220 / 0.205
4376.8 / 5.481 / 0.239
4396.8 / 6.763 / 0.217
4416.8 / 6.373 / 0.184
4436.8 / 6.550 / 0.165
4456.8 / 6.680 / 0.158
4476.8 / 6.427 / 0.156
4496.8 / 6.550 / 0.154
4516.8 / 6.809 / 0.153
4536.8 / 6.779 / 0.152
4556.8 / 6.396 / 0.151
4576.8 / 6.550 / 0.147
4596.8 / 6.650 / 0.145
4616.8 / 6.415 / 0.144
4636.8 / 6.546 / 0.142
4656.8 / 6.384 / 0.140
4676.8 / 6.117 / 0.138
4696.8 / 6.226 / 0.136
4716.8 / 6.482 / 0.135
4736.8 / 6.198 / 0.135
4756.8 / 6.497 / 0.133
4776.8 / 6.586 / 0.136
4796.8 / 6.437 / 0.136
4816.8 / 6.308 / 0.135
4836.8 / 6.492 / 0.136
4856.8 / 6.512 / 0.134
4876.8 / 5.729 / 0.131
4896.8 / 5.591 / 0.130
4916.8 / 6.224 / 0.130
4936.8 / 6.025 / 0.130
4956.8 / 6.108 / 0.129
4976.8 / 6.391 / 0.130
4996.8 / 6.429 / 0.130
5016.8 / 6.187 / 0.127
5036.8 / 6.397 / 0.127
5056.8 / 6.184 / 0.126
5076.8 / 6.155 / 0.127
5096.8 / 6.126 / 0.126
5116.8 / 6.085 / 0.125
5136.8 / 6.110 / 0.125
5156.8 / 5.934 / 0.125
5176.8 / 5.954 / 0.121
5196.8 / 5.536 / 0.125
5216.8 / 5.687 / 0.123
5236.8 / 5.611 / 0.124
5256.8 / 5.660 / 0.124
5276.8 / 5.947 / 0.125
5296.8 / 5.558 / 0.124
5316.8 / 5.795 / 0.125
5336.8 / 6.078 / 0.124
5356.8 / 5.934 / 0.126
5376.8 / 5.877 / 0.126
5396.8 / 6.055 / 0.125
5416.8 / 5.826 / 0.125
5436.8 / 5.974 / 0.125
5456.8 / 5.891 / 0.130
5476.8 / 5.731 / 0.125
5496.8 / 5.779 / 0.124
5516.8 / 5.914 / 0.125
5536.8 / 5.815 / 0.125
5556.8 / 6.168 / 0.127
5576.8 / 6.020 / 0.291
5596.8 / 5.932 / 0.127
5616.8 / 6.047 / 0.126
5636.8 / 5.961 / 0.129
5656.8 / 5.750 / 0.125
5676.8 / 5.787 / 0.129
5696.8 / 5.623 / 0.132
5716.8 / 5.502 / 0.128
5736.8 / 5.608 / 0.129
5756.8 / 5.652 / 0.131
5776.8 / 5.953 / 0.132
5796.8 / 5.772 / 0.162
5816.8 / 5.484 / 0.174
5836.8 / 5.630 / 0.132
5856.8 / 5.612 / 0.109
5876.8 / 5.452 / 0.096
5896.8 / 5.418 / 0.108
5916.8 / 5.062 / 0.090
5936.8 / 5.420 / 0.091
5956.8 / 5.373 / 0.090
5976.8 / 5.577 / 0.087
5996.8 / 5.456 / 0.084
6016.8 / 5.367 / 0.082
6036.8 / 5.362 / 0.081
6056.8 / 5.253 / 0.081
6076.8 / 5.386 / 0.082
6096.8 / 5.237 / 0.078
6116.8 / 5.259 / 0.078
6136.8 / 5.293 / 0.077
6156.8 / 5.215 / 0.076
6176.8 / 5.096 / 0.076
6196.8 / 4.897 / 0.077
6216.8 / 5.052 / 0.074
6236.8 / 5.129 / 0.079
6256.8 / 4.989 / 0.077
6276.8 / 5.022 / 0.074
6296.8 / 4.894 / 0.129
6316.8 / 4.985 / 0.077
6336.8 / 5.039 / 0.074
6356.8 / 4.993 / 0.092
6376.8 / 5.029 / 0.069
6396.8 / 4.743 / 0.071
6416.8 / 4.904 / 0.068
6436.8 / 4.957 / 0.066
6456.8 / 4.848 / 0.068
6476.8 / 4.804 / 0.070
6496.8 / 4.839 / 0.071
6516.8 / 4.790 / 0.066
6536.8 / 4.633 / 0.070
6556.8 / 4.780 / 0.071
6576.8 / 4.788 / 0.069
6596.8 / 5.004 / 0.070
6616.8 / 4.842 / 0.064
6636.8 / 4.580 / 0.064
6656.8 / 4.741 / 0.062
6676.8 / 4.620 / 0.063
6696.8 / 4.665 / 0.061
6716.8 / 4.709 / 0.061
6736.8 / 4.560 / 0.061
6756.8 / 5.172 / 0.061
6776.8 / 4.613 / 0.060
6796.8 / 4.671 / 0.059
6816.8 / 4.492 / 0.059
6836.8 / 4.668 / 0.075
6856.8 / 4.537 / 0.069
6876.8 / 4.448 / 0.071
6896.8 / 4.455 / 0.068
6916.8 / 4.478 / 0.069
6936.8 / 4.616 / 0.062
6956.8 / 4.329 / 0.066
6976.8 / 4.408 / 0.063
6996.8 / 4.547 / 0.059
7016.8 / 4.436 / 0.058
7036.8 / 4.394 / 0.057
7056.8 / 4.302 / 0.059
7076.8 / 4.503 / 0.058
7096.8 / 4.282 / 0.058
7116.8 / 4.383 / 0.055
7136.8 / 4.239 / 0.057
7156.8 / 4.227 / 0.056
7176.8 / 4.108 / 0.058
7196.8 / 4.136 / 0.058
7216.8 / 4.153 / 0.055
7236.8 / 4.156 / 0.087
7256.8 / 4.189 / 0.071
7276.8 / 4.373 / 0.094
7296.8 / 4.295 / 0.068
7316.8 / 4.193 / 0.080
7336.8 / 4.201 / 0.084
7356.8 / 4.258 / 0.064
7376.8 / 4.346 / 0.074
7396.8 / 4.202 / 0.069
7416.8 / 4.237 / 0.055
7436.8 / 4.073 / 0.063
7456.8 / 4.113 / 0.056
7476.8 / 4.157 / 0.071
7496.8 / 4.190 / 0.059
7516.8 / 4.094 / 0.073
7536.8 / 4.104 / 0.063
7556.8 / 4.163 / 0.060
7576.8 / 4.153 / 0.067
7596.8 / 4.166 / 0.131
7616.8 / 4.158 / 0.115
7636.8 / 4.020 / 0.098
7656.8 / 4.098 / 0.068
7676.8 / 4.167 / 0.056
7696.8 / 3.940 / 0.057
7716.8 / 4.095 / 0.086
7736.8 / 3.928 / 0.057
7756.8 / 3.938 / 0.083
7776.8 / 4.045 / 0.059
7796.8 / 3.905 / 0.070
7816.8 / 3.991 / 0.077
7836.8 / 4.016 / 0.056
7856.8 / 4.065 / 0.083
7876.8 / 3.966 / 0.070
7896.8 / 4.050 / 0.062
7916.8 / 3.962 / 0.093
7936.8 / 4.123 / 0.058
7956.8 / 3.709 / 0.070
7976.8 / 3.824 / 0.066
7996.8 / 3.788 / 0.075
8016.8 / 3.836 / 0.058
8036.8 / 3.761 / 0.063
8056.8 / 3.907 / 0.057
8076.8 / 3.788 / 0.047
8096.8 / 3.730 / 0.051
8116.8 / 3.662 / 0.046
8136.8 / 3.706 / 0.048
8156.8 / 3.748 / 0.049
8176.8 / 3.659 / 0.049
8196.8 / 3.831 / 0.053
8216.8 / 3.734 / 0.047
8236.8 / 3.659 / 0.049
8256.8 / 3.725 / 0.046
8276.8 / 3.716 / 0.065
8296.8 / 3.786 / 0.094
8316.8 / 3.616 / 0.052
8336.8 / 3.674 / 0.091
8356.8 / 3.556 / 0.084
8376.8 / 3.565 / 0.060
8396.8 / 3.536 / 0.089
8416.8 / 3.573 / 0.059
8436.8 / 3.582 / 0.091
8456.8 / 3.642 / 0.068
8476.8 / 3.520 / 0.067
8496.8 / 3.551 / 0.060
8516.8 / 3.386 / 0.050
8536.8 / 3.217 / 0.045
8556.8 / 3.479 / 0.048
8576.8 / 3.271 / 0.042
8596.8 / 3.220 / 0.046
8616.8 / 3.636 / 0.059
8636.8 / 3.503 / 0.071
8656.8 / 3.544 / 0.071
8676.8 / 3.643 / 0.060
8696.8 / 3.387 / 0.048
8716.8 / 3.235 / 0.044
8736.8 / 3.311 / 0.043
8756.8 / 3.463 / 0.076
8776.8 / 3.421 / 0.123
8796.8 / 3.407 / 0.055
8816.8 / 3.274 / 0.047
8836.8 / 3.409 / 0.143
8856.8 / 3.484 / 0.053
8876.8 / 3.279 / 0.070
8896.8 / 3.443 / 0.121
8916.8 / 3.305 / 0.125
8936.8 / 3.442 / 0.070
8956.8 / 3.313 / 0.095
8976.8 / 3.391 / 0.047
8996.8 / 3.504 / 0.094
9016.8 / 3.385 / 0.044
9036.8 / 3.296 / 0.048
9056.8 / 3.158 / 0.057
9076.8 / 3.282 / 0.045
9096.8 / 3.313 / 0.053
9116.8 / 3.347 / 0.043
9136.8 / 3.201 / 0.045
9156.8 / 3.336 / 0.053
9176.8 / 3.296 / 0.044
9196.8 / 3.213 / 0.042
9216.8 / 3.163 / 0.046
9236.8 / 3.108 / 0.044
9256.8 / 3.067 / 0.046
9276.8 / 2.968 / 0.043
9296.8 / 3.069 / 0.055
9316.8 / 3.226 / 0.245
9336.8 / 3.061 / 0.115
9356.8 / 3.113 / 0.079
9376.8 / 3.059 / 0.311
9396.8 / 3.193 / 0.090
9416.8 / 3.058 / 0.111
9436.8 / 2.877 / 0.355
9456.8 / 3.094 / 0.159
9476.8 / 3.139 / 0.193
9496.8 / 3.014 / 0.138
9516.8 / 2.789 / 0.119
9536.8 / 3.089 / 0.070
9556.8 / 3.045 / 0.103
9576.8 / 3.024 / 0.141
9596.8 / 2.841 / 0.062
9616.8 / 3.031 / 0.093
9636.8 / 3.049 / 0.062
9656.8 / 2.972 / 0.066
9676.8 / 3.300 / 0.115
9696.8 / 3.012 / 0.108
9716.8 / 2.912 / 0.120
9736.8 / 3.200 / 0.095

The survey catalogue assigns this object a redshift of 0.00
